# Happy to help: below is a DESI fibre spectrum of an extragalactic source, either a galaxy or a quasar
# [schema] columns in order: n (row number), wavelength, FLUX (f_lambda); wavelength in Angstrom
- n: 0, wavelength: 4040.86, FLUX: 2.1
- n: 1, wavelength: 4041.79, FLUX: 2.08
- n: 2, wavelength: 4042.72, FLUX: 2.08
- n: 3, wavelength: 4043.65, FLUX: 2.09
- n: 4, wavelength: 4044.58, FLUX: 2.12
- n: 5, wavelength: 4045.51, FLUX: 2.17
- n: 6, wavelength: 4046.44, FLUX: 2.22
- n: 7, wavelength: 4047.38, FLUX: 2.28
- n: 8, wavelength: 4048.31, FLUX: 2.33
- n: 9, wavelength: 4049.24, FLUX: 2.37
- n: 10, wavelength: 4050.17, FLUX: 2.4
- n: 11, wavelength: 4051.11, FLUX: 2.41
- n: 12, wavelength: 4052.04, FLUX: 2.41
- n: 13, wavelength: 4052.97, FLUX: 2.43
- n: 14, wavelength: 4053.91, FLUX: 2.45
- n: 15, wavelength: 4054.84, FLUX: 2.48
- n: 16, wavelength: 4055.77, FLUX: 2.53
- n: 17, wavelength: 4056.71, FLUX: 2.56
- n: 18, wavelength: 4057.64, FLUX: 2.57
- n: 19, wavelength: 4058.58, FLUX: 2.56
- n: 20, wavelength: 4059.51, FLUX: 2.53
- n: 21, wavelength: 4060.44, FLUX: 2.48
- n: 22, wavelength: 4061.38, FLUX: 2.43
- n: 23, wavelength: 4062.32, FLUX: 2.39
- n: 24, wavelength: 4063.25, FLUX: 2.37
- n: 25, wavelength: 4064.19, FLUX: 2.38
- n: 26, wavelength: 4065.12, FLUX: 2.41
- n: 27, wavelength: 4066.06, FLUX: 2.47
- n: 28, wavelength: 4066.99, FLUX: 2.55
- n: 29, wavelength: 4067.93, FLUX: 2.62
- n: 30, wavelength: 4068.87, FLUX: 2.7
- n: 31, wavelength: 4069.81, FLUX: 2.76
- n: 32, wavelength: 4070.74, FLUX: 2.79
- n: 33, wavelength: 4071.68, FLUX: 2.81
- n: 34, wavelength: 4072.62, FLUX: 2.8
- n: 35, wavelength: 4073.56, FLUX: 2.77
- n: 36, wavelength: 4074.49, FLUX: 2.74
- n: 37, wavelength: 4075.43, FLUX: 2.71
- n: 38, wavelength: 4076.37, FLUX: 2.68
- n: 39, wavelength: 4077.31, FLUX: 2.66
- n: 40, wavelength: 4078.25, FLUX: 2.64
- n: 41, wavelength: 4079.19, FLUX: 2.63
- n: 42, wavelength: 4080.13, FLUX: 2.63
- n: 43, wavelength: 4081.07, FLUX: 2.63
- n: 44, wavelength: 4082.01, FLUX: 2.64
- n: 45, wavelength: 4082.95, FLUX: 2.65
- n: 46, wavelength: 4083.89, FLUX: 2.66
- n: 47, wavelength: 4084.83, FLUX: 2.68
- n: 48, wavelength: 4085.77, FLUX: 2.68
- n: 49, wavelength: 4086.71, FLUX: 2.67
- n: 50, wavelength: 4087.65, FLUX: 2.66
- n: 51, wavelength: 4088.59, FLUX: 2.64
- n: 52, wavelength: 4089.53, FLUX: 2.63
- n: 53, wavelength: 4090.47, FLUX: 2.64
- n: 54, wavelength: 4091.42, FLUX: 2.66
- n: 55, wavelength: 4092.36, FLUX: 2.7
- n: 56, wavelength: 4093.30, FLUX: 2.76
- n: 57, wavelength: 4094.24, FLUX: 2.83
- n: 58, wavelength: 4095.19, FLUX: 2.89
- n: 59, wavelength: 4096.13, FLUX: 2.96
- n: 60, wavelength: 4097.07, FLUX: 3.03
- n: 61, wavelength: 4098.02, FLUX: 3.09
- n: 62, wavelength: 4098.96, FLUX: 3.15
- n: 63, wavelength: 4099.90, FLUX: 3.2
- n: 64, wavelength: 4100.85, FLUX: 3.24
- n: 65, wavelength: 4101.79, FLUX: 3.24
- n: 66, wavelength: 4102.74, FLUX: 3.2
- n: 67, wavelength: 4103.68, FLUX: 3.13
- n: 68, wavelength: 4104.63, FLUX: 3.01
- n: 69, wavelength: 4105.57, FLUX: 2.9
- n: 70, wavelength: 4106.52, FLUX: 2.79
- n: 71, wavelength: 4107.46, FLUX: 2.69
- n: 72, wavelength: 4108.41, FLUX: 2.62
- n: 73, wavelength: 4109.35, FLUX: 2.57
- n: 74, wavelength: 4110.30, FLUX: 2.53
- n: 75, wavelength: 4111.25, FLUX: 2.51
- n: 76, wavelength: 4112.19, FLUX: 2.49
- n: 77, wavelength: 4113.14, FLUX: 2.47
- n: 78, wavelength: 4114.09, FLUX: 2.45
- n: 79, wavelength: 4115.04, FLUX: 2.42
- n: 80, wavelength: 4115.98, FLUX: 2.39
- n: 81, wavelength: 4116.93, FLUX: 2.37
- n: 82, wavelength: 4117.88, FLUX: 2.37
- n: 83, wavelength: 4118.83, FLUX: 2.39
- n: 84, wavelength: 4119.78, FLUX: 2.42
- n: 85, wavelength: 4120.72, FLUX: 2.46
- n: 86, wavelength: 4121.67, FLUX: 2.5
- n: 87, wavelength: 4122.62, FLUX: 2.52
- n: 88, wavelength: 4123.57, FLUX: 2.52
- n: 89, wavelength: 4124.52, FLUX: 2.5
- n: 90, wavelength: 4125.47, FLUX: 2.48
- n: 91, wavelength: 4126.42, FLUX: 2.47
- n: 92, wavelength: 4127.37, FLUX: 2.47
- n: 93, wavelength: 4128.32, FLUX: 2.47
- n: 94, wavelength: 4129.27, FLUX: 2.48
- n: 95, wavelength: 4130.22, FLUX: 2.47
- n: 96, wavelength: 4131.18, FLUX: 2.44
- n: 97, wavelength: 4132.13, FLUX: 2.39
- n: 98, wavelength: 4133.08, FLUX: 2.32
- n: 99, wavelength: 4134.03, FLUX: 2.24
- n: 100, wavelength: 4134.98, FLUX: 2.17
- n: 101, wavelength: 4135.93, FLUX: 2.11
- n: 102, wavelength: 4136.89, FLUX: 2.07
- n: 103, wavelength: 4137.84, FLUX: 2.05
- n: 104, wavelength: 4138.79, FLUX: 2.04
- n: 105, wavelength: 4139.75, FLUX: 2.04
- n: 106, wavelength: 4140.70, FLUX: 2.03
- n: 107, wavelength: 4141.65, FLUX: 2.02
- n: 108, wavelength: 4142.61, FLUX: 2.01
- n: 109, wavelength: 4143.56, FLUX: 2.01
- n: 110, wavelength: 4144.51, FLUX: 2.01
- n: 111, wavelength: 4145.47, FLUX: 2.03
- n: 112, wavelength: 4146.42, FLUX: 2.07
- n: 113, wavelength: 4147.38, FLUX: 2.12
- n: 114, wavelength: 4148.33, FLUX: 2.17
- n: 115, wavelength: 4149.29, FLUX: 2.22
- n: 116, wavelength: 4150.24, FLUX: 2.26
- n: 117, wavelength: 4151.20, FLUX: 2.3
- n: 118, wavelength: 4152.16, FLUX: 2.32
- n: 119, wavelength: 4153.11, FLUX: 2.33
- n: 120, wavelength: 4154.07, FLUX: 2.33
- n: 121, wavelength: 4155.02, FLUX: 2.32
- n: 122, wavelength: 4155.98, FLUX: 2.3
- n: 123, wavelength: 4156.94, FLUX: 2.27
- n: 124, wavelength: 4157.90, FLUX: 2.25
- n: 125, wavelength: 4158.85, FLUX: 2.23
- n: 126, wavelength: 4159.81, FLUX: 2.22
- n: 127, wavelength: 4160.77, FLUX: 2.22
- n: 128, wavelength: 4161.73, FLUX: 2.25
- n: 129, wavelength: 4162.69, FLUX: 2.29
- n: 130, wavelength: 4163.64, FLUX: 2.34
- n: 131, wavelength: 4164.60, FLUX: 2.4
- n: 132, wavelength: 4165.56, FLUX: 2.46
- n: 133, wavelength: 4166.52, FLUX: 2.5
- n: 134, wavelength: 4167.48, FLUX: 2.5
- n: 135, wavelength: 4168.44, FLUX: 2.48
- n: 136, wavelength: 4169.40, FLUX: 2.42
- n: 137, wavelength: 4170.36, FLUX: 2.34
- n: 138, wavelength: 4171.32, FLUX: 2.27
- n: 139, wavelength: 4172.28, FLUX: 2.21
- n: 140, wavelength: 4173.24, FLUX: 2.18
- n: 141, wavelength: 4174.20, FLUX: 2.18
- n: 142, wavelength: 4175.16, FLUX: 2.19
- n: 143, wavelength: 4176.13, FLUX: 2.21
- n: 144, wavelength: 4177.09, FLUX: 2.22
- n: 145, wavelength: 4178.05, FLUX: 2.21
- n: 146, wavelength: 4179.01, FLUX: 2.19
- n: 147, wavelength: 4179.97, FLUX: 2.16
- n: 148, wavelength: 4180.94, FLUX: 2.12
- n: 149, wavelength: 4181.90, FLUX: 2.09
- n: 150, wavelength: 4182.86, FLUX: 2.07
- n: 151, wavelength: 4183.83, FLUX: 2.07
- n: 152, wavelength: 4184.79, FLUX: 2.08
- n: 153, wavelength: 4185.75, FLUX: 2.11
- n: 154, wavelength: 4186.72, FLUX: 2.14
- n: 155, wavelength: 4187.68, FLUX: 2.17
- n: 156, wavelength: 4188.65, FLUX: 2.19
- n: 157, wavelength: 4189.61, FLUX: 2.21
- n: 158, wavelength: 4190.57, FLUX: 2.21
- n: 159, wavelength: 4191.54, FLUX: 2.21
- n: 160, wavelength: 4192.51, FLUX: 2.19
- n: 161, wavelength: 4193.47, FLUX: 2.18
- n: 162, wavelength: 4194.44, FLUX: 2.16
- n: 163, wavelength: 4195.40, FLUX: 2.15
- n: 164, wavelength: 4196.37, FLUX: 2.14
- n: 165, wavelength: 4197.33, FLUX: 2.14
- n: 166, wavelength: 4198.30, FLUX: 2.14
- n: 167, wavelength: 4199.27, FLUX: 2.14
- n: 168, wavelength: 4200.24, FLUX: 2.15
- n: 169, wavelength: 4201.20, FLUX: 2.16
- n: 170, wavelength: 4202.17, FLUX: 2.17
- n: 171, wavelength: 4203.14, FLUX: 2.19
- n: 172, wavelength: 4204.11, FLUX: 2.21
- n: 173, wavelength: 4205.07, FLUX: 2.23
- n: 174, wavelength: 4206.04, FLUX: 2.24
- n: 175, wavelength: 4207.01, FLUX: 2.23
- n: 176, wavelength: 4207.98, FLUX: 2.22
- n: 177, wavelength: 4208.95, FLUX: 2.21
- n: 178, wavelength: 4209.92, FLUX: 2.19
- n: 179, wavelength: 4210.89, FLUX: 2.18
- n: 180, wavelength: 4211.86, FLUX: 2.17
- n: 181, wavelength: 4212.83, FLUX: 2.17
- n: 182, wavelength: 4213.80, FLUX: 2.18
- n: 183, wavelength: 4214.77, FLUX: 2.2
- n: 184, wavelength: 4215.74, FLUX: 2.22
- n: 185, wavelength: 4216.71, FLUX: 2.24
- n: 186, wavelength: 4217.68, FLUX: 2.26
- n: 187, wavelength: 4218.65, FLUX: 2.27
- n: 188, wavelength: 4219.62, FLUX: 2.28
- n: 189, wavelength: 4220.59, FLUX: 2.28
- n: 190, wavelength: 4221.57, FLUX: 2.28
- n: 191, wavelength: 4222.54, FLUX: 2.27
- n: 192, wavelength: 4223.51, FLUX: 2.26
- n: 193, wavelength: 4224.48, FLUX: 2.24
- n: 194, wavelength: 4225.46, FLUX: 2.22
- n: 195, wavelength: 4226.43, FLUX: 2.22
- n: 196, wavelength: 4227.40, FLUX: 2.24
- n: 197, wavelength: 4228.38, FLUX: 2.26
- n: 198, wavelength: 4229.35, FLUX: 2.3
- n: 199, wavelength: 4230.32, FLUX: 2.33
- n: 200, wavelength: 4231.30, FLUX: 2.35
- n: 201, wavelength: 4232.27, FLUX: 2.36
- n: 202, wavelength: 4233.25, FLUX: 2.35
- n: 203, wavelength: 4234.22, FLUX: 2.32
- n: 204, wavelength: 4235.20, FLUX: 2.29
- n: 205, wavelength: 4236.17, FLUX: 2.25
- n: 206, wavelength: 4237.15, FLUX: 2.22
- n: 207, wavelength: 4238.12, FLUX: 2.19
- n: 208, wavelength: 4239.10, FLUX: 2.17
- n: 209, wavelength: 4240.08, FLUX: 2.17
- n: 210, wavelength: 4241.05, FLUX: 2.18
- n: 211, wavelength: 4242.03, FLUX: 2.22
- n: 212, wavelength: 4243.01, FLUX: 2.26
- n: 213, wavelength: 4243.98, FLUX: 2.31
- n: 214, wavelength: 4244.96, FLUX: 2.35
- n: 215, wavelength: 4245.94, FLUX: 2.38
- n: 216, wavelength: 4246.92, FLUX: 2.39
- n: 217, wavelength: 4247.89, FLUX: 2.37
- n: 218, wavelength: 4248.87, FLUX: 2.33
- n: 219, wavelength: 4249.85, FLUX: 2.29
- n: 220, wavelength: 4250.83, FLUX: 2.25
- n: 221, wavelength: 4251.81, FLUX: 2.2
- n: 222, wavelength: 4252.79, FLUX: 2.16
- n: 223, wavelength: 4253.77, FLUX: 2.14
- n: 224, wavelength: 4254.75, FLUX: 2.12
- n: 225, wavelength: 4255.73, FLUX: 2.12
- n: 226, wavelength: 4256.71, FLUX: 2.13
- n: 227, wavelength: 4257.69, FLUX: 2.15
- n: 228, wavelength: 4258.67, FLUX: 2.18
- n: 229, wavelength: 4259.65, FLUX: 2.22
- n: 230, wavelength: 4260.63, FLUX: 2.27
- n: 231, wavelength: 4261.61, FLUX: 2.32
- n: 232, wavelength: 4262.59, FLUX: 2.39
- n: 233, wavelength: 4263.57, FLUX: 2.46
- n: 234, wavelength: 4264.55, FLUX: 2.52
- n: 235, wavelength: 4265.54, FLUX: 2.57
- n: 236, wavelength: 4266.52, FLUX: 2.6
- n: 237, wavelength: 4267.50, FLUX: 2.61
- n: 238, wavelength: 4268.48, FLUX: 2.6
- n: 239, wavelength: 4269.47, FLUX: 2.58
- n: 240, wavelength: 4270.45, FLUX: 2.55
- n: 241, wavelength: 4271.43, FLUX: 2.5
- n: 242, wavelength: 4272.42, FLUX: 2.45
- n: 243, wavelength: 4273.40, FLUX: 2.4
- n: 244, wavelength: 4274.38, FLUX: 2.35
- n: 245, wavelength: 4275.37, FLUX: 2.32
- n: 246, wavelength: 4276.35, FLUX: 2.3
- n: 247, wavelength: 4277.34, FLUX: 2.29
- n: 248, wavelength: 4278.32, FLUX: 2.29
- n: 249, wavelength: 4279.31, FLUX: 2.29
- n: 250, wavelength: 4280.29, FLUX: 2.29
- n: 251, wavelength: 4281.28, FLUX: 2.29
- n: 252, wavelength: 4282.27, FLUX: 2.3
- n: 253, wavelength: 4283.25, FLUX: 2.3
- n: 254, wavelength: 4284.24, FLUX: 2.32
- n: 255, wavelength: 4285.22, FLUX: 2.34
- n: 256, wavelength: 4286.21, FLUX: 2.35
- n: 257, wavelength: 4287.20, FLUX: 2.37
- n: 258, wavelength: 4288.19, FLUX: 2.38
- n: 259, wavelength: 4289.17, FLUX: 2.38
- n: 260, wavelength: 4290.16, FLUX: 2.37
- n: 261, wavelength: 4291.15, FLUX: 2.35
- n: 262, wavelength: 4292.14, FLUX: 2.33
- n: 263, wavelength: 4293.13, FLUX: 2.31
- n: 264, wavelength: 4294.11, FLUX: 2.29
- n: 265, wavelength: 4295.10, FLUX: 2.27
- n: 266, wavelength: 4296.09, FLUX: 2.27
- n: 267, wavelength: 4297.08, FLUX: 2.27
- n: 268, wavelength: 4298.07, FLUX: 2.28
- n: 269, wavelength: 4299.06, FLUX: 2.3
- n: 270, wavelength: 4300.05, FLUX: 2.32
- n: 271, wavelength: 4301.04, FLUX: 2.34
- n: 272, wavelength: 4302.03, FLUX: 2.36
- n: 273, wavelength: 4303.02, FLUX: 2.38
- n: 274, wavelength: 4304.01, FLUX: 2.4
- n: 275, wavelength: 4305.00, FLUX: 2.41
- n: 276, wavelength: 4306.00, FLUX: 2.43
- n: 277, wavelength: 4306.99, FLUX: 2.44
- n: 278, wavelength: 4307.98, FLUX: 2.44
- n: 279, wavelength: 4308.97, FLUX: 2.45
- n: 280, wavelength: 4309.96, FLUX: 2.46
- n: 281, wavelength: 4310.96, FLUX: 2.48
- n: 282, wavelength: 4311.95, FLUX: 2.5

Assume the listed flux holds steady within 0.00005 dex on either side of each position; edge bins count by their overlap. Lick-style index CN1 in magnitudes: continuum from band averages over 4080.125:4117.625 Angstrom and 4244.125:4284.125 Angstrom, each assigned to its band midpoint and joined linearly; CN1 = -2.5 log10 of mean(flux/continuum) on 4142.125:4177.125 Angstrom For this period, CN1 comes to 0.15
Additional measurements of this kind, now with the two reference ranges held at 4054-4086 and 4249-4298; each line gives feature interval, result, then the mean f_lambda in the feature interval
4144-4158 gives 0.128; 2.22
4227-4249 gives 0.044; 2.29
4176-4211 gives 0.128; 2.17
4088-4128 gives -0.059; 2.7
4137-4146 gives 0.230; 2.03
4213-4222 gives 0.077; 2.24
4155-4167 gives 0.078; 2.31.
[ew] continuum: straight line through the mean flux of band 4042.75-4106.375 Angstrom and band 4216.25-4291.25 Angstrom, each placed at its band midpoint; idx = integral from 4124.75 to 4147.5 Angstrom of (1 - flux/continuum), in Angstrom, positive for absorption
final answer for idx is 2.9 Angstrom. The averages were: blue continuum 2.65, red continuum 2.31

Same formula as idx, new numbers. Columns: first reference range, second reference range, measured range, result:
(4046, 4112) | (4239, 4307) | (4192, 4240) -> 4.06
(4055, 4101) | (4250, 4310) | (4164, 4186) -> 2.40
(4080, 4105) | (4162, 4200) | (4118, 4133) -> 0.90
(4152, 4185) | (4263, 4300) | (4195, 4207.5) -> 0.66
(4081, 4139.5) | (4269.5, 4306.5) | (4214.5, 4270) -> 2.75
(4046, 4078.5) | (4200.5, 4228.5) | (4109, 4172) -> 1.56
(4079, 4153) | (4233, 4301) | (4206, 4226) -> 1.33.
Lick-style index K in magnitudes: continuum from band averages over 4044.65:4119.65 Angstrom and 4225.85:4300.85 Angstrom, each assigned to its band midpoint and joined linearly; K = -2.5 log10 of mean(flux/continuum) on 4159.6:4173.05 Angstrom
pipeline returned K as 0.062 mag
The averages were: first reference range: 2.63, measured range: 2.35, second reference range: 2.32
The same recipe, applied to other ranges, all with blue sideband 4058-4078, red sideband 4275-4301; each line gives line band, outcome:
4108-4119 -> 0.03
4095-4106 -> -0.21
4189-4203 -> 0.13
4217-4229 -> 0.07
